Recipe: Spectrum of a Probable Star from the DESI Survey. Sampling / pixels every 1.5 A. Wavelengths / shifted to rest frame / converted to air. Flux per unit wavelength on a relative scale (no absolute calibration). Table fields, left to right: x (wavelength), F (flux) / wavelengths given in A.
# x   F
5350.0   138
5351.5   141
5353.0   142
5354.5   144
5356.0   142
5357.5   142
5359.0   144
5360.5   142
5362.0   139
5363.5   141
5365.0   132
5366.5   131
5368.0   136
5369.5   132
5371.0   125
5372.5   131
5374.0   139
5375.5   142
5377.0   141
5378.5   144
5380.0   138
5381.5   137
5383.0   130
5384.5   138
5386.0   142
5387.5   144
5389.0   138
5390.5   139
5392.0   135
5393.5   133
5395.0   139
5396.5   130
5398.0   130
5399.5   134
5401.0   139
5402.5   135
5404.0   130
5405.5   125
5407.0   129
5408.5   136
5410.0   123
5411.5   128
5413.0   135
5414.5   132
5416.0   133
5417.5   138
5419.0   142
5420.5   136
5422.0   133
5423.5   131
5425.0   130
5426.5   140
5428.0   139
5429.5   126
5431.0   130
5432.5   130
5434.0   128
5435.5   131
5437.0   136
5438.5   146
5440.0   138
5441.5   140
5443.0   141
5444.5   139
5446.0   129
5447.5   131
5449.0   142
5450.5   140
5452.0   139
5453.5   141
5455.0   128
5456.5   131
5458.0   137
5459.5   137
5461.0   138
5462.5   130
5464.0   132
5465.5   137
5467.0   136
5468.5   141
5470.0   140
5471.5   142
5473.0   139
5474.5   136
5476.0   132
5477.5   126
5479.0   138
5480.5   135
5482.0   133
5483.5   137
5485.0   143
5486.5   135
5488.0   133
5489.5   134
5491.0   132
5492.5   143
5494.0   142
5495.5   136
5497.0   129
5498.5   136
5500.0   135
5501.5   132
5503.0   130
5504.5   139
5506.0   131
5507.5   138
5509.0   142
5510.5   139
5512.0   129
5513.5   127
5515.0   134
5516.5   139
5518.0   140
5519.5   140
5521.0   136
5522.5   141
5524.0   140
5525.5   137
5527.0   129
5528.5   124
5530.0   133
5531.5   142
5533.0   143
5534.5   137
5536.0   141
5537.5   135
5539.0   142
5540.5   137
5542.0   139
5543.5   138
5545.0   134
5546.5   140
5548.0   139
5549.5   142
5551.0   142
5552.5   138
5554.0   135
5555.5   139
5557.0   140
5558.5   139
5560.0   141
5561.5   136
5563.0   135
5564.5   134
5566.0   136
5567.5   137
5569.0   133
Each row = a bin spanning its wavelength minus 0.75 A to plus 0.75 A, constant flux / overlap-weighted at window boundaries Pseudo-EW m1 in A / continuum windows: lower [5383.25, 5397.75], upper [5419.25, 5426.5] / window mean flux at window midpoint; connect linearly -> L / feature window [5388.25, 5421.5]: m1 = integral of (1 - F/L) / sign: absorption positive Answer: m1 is 0.5 A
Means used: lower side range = 137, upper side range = 134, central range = 134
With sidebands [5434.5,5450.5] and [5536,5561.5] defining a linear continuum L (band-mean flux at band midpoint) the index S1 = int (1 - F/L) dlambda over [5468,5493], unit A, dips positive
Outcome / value 0.27 A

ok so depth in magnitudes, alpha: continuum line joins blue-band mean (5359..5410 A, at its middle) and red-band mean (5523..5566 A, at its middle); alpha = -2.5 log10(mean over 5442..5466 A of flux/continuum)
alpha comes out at 0.01 mag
